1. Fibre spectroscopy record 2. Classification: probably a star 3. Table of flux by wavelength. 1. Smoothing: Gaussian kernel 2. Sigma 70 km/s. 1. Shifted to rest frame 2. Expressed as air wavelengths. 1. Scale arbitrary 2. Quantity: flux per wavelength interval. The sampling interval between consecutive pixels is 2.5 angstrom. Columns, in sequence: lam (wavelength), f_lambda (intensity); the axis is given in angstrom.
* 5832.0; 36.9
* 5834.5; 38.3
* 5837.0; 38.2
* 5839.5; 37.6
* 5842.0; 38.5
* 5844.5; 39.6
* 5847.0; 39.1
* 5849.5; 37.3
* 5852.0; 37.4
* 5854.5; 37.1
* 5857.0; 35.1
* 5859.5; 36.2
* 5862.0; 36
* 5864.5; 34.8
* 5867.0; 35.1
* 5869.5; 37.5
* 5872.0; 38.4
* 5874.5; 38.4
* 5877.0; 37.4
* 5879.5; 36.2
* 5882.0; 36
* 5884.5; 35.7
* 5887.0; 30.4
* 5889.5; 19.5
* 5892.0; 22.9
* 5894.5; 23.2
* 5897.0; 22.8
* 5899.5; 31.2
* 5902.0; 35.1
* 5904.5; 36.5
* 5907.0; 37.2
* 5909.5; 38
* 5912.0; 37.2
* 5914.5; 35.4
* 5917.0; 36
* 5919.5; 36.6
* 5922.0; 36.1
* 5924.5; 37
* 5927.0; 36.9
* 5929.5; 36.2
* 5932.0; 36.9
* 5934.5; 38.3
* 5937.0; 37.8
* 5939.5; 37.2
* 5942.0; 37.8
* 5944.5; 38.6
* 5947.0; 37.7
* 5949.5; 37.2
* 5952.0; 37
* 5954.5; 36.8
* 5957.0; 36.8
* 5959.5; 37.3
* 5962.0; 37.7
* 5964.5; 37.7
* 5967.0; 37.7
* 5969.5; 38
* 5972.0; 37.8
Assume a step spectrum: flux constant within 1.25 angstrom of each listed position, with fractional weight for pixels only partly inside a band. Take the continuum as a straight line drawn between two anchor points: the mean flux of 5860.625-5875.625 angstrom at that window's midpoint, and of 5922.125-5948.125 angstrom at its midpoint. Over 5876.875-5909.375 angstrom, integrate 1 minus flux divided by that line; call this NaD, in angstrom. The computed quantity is 5.1 angstrom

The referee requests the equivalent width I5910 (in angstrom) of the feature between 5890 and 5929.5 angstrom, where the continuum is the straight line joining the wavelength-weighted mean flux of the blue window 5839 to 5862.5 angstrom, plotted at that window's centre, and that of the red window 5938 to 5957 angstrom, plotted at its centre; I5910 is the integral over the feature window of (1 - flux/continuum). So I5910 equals 4.4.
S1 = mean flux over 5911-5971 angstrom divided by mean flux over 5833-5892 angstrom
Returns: 1.04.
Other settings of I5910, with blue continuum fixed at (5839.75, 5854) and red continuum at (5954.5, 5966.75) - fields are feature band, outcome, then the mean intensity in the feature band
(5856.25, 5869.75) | 0.87 angstrom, 35.7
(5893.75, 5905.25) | 2.46 angstrom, 29.8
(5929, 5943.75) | 0.03 angstrom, 37.5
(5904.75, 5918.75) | 0.37 angstrom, 36.7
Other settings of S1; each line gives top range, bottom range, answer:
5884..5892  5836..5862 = 0.72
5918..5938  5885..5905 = 1.34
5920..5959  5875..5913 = 1.16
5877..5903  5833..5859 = 0.78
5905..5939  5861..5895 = 1.11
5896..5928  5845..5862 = 0.95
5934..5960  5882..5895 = 1.37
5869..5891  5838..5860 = 0.91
